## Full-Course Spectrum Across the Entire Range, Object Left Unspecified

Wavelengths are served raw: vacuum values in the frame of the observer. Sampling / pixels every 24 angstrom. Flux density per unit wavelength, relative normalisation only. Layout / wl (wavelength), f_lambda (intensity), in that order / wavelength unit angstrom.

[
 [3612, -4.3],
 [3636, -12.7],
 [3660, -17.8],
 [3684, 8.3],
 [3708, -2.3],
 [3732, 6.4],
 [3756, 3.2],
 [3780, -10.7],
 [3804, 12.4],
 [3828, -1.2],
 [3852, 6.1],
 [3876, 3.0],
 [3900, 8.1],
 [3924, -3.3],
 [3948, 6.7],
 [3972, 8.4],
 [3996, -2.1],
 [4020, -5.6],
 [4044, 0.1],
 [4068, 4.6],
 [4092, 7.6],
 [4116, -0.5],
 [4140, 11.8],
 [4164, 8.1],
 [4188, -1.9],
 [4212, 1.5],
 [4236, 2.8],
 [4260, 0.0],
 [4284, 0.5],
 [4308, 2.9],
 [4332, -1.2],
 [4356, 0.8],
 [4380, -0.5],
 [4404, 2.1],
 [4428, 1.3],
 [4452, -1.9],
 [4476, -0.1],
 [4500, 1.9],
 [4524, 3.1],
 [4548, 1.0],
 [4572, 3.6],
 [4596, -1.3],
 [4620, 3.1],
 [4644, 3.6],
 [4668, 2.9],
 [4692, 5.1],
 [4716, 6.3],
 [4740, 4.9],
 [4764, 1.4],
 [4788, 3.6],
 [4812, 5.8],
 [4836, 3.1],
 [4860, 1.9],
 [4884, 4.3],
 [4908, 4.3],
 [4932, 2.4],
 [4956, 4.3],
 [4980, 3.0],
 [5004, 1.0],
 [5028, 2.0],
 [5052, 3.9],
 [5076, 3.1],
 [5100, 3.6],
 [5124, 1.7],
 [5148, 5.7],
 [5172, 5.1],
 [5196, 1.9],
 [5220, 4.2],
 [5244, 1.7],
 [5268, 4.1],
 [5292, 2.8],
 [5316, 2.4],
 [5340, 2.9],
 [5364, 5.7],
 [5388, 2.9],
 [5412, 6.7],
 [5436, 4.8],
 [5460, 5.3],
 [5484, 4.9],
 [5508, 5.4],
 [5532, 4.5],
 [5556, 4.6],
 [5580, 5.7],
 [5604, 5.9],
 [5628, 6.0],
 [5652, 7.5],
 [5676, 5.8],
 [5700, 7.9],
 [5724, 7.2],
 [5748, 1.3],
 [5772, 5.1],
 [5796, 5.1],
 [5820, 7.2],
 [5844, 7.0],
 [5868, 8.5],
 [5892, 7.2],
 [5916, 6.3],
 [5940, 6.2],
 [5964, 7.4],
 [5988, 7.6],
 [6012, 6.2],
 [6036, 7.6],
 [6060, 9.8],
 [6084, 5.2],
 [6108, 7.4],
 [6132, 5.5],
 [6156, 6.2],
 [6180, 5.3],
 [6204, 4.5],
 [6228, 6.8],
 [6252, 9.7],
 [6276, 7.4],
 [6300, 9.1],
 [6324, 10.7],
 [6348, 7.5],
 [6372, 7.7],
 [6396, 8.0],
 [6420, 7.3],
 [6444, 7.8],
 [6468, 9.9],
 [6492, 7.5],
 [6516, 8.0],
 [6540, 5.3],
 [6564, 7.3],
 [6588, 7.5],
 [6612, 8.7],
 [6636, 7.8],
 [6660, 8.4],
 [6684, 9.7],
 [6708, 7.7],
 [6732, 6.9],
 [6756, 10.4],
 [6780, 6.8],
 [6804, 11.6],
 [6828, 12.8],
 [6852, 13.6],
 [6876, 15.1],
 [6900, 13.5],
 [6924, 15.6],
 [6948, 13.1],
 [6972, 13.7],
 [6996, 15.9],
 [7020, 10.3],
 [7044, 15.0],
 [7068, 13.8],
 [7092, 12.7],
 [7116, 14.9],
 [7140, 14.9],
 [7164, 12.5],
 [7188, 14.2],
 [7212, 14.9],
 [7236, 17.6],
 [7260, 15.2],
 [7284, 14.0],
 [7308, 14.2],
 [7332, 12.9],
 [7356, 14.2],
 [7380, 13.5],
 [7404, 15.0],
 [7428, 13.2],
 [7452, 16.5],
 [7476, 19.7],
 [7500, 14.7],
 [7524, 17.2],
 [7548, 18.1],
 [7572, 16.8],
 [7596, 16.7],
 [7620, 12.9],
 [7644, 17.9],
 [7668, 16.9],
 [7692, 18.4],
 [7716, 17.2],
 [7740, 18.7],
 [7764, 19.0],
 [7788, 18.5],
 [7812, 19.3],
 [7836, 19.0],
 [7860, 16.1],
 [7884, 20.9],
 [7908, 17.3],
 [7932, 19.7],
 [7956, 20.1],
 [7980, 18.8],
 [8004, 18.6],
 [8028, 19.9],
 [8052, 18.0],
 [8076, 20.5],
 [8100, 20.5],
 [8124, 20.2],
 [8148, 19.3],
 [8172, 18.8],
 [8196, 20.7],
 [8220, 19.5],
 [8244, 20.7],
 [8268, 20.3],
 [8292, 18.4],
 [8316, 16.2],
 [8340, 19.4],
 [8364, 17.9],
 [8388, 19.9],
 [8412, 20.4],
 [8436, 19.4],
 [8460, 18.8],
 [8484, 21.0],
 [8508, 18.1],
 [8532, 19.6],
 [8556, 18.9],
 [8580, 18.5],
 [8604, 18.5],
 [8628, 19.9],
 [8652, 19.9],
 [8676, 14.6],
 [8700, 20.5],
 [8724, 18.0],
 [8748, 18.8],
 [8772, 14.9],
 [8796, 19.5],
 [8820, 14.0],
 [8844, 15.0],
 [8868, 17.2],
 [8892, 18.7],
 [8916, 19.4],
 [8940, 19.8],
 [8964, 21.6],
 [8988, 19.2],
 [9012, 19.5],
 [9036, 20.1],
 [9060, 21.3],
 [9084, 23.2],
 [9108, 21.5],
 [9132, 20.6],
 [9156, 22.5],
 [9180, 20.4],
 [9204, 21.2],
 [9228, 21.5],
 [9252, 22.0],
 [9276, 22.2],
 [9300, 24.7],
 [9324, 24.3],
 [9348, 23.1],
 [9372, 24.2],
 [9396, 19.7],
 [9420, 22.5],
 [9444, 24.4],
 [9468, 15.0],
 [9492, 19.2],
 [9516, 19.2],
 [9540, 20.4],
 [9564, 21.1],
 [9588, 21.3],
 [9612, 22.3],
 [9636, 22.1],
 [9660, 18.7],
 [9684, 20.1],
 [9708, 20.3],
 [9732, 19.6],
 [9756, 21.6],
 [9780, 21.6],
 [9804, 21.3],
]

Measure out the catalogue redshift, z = 0.71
